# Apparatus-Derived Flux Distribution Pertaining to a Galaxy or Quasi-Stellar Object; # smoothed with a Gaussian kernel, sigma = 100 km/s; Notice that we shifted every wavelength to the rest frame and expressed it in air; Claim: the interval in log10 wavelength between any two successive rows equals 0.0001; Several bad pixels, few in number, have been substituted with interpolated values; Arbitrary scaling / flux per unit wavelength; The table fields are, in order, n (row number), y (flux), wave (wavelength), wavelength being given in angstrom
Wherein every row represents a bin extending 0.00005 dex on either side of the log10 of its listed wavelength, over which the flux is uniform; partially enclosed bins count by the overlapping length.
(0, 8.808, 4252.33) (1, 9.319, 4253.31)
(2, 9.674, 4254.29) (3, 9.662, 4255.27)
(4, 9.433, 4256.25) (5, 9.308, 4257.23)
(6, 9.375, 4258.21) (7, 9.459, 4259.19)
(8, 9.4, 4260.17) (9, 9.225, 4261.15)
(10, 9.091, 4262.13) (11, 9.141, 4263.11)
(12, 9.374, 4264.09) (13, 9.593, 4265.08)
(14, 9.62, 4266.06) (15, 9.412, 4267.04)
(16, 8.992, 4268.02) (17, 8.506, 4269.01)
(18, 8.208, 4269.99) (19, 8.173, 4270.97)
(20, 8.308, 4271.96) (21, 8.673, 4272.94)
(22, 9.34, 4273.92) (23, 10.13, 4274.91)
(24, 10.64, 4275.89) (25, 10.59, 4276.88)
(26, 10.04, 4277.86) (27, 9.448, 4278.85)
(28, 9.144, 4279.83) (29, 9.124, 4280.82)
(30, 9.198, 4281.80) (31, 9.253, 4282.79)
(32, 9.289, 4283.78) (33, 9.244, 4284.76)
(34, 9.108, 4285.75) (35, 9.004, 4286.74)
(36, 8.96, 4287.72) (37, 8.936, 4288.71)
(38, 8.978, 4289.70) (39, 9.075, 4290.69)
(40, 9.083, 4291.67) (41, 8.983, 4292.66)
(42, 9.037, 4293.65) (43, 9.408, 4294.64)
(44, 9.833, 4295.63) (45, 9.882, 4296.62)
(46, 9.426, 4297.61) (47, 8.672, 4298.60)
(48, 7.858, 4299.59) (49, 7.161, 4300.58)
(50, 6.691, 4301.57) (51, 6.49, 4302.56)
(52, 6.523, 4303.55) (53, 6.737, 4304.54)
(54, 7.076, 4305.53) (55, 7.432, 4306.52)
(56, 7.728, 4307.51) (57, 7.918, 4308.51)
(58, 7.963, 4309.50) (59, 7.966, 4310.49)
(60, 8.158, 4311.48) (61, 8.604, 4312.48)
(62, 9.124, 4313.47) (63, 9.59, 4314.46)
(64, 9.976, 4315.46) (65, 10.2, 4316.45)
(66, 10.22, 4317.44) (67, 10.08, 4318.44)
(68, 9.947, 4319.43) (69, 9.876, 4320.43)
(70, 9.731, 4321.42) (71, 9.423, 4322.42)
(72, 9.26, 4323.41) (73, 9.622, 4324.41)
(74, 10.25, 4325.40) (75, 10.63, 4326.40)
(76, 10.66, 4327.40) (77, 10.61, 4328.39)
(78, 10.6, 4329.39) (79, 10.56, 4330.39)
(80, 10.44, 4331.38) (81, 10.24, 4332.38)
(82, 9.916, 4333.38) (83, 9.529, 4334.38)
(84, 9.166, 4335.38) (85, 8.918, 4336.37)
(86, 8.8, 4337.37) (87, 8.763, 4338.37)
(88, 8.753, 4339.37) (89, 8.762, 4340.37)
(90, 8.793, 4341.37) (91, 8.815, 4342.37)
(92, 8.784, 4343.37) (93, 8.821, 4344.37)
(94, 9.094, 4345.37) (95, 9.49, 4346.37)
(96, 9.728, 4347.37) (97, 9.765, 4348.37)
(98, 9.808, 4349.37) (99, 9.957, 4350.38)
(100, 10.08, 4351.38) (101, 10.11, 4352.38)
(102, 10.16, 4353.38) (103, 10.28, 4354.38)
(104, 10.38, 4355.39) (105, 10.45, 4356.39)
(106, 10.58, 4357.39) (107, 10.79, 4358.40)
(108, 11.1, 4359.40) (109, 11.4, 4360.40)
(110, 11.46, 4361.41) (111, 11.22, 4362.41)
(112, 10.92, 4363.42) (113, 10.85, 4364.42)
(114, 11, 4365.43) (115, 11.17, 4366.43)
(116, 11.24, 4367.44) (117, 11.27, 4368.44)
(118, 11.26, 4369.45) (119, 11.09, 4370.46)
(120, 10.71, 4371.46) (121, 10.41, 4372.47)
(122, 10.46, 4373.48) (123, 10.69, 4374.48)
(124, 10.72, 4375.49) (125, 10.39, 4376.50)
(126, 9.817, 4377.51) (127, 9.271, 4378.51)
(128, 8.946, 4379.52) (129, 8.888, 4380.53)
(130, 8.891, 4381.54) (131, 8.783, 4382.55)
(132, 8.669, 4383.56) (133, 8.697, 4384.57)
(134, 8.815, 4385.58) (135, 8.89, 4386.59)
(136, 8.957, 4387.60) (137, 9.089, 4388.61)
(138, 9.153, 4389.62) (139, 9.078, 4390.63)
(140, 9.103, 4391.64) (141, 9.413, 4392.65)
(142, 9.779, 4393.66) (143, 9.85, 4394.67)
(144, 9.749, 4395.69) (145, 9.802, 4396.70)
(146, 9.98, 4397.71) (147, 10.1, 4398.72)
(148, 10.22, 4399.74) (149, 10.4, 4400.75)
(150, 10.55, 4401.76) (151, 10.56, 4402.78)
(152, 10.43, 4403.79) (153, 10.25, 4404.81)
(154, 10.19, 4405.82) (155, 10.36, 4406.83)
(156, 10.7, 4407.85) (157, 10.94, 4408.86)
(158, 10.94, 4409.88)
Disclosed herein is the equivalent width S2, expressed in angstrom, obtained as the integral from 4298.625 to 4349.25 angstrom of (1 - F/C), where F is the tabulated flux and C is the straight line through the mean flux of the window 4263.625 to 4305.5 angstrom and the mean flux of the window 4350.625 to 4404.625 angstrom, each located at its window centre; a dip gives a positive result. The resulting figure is 2.1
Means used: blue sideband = 8.89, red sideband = 10.1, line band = 9.03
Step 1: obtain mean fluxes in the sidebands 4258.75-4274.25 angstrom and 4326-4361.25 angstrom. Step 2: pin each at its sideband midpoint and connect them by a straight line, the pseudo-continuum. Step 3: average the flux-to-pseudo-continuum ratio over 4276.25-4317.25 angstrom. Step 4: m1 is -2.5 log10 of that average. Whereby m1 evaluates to 0.08 mag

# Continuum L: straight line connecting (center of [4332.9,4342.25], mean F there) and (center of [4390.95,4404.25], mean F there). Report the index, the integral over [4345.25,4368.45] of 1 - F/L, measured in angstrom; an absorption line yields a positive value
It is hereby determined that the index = -2.9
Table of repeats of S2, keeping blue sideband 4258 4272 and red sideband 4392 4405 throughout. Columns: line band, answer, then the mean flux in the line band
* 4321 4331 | -0.6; 10.1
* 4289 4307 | 2.1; 8.25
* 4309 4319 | 0.3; 9.2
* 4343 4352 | 0.2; 9.52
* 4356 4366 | -1.2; 11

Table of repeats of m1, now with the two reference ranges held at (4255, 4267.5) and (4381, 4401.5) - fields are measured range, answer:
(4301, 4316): 0.19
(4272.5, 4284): -0.02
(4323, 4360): -0.05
